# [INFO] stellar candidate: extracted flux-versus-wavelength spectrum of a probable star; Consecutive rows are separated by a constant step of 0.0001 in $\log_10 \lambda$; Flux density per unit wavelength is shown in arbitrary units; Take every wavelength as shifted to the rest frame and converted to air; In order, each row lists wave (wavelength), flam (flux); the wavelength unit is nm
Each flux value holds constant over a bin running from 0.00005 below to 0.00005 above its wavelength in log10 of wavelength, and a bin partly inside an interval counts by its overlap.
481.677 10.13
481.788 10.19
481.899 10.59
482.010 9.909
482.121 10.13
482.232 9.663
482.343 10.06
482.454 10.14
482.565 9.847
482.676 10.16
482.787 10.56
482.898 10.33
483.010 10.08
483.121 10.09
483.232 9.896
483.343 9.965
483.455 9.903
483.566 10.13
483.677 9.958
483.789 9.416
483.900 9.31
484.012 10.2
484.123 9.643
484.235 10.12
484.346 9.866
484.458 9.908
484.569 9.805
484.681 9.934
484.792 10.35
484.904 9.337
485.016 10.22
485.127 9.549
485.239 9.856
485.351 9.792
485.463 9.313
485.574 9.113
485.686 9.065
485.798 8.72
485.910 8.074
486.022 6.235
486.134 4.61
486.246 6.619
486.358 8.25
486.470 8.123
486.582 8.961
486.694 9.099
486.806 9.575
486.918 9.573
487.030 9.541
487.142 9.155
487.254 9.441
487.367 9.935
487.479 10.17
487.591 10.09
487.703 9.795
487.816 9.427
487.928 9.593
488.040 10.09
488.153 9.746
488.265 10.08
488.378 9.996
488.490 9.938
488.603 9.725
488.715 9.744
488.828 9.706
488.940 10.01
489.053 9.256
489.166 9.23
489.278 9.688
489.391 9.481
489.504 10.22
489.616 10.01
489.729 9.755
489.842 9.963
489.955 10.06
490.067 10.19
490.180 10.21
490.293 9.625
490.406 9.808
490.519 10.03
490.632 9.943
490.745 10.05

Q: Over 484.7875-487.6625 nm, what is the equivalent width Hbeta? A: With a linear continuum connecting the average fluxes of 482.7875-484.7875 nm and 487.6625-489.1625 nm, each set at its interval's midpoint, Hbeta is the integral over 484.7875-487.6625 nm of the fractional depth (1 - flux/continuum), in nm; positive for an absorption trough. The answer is 0.27 nm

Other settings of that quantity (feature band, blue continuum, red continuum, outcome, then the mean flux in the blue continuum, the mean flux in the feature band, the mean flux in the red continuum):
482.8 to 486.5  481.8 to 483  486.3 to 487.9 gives 0.19 nm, 10.1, 9.29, 9.37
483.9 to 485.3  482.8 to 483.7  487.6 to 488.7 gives 0.02 nm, 10.1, 9.87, 9.83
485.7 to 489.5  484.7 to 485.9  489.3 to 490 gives 0.22 nm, 9.49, 9.16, 9.89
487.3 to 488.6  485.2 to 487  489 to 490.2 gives -0.10 nm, 8.44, 9.88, 9.82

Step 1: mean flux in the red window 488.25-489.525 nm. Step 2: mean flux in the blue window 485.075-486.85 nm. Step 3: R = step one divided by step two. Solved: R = 1.2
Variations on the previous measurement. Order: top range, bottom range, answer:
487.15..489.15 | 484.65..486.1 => 1.07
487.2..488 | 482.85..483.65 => 0.97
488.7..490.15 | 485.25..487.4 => 1.14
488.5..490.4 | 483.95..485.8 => 1.01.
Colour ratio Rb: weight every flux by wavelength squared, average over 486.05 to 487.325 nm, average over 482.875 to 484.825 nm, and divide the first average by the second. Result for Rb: 0.9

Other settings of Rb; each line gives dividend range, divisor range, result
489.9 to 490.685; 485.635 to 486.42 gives 1.38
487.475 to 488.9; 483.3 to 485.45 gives 1.02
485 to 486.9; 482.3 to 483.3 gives 0.85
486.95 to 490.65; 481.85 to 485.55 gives 1.01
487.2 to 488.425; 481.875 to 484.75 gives 1.00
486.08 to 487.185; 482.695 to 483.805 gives 0.84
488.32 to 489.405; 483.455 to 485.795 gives 1.01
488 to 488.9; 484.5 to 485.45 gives 1.02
